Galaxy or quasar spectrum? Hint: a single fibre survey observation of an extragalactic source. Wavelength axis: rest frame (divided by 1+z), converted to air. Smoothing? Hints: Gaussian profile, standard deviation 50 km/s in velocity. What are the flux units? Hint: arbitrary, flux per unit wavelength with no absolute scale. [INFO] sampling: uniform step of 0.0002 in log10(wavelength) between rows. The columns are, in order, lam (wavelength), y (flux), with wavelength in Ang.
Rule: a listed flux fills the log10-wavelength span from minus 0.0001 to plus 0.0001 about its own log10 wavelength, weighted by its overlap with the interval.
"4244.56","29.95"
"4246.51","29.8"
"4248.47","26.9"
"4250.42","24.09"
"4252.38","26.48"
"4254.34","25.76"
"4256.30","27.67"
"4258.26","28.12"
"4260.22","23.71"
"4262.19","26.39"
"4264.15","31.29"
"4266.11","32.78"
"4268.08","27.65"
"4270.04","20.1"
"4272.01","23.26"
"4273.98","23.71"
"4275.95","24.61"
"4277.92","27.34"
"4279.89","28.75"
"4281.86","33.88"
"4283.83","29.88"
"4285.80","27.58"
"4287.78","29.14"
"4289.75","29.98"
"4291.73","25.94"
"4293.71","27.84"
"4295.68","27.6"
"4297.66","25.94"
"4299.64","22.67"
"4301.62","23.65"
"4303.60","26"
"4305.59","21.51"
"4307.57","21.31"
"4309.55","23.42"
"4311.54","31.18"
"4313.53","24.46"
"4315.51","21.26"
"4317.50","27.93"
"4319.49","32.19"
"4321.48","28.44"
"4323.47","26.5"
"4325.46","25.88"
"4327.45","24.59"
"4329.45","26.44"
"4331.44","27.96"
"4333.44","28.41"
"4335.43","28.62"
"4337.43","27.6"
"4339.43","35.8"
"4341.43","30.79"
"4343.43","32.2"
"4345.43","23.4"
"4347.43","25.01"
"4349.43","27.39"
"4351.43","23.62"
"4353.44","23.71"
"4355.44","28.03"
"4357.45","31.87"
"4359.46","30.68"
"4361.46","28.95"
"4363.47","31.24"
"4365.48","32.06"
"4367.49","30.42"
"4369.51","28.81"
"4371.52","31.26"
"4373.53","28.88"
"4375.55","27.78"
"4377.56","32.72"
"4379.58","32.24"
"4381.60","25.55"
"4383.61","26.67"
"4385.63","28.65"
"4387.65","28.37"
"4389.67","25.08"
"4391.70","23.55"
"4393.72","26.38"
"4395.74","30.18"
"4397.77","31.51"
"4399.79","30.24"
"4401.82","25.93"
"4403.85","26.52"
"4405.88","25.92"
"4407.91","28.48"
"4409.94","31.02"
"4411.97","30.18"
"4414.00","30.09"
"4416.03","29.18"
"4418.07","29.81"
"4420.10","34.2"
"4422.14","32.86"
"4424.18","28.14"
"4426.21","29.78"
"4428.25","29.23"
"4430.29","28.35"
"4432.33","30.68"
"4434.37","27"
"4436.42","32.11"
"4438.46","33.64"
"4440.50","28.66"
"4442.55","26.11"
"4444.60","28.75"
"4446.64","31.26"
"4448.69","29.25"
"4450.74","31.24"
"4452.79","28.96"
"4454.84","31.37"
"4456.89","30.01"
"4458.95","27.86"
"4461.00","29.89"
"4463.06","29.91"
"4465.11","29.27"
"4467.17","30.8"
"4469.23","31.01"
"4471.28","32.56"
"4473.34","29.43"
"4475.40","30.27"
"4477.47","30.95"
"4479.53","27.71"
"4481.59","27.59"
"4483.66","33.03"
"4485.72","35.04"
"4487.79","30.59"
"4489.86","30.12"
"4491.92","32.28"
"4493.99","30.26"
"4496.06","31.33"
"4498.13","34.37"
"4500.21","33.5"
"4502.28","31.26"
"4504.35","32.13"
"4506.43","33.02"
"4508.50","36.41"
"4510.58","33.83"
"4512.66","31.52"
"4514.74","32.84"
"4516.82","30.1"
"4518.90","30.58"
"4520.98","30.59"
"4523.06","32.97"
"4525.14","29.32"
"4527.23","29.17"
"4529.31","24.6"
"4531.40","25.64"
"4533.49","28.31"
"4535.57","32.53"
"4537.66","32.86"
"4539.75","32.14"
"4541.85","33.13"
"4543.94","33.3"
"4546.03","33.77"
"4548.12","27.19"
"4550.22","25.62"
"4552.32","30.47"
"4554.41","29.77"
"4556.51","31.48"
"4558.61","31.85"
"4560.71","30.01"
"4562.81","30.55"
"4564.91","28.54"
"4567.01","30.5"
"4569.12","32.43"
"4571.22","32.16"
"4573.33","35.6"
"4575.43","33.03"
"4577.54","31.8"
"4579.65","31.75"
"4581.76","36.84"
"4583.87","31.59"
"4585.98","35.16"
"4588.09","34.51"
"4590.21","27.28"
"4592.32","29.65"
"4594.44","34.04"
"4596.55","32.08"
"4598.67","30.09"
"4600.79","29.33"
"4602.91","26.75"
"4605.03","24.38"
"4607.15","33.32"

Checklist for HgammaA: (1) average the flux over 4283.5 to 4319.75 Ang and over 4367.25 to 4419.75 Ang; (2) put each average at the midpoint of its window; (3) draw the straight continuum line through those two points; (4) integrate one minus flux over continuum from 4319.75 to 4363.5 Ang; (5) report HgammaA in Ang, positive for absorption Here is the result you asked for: -1.3 Ang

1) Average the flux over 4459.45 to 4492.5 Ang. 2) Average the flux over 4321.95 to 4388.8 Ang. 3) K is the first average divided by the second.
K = 1.07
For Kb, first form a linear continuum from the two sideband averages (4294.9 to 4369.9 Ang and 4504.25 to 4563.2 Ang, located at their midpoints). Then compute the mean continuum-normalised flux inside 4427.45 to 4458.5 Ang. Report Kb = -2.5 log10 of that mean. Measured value -0.02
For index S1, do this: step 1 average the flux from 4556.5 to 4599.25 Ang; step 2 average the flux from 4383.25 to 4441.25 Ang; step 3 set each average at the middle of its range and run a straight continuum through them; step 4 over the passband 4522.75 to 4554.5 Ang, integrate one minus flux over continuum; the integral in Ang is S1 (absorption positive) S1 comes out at 1.3 Ang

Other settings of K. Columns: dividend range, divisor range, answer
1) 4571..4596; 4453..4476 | 1.09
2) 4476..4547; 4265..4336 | 1.18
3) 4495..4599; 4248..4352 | 1.17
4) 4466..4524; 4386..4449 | 1.09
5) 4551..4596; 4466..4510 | 1.01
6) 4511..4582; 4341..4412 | 1.09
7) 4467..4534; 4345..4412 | 1.10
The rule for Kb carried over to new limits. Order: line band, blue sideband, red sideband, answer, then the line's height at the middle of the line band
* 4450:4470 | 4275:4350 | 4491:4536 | 0.005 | 30.1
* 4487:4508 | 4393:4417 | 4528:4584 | -0.065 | 30.2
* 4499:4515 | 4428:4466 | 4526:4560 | -0.108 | 29.9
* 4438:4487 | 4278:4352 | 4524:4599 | -0.023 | 29.5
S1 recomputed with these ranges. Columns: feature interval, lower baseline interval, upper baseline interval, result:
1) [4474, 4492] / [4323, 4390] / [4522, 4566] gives -0.7 Ang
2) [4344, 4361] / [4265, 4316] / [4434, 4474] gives 0.5 Ang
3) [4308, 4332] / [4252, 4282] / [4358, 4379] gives 1.8 Ang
